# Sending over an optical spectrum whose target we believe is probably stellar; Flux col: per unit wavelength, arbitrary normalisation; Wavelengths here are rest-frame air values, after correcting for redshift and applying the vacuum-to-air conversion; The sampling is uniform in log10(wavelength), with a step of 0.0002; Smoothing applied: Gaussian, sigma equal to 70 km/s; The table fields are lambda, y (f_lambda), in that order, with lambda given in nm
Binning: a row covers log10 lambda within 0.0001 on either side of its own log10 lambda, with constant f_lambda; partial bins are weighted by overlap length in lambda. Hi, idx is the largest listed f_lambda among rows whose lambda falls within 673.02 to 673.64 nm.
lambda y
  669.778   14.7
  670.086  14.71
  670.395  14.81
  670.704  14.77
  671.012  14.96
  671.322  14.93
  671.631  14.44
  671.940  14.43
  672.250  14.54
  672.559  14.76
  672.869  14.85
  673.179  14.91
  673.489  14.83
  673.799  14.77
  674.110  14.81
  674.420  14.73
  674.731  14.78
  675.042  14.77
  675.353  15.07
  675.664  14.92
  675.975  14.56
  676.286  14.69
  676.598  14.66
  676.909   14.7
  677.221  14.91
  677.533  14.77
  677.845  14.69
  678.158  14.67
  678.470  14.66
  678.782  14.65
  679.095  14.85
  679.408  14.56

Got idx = 14.91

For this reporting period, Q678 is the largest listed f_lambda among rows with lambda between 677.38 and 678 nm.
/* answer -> 14.77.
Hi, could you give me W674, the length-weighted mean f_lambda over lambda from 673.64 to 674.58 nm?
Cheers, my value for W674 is 14.8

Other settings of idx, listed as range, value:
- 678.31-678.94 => 14.66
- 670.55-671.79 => 14.96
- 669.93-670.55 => 14.81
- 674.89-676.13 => 15.07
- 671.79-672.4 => 14.54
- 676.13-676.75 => 14.69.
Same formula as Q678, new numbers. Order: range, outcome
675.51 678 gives 14.92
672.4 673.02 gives 14.85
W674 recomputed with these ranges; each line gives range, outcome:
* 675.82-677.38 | 14.7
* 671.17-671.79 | 14.7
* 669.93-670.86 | 14.8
